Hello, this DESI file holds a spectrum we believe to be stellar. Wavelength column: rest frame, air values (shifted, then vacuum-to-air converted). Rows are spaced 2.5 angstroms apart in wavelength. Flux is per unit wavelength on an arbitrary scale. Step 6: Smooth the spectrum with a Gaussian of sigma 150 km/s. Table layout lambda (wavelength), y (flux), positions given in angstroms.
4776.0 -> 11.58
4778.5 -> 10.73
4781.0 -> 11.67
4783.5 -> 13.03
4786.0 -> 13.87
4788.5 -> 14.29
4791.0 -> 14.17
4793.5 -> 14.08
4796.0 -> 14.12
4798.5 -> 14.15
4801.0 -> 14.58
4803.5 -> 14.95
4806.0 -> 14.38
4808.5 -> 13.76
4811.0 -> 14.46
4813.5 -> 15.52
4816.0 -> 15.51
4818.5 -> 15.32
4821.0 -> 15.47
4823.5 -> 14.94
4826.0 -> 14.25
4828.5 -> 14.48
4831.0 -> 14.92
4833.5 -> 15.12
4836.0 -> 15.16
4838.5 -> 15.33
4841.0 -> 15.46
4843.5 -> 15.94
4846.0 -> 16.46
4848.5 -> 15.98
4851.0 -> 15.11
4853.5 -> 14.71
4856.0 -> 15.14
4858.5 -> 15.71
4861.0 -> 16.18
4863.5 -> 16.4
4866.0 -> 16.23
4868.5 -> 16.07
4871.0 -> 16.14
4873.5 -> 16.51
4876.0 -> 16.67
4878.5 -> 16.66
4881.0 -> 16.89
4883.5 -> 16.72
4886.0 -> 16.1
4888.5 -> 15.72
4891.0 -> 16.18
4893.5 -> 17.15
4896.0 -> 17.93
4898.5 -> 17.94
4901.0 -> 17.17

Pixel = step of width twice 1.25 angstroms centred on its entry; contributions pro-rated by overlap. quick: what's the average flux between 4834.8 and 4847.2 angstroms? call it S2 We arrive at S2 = 15.7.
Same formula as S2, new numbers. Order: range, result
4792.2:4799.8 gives 14.1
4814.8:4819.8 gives 15.4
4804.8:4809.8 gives 14.1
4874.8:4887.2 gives 16.6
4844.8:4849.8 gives 16.2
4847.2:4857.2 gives 15.2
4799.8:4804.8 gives 14.8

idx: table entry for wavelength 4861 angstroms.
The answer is 16.18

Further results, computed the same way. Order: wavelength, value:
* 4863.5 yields 16.4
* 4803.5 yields 14.95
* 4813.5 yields 15.52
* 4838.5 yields 15.33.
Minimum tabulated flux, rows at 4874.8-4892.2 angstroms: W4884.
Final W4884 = 15.72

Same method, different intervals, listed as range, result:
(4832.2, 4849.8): 15.12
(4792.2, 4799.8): 14.08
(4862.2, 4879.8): 16.07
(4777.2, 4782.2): 10.73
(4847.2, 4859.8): 14.71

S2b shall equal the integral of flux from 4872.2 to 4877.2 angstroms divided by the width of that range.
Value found 16.6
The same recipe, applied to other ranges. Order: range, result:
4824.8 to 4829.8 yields 14.4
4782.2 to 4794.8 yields 13.9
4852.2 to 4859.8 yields 15.2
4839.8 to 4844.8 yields 15.7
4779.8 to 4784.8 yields 12.4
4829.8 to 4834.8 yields 15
